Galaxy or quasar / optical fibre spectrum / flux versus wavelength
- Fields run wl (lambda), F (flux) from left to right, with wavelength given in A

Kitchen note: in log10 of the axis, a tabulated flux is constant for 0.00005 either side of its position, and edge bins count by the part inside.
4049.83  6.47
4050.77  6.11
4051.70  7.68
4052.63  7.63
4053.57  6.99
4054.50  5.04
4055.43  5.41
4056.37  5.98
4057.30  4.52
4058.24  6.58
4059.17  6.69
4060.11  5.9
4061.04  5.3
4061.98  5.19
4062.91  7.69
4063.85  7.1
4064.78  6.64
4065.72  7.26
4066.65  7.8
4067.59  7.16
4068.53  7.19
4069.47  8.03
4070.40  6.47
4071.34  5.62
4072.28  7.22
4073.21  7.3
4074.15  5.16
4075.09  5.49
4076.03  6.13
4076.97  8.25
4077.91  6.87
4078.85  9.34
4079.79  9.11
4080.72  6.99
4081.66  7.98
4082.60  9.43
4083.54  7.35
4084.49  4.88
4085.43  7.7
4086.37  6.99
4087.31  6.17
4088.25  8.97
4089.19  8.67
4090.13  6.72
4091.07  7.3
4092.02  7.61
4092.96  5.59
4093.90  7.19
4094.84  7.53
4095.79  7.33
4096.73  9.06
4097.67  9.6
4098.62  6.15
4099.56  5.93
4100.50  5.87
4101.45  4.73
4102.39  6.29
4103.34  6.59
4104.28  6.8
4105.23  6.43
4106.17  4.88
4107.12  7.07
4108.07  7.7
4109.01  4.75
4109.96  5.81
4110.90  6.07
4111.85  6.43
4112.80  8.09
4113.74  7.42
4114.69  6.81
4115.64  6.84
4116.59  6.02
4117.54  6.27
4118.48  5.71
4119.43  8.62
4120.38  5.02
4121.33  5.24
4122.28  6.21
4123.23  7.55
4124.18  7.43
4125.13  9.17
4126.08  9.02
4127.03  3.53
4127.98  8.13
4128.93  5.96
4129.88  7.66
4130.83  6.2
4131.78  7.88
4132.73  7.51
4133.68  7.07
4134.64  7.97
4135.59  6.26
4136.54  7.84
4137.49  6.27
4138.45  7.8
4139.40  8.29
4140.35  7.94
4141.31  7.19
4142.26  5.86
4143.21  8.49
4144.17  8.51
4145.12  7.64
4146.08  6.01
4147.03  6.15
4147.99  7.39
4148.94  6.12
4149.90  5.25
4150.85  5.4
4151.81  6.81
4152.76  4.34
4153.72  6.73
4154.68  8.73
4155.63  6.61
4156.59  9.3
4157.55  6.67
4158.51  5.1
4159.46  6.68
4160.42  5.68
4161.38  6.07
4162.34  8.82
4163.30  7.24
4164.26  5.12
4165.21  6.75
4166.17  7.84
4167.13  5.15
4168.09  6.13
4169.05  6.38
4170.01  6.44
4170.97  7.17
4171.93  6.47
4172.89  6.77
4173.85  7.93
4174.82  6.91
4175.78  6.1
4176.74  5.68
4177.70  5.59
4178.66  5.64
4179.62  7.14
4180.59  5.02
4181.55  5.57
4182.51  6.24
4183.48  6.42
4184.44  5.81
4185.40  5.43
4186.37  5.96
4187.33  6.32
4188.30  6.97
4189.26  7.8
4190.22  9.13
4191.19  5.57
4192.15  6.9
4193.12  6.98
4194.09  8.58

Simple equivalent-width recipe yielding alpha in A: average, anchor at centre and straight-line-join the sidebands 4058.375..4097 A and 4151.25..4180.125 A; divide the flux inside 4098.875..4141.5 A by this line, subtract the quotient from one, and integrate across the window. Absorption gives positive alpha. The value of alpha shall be 0.63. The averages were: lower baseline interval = 7.12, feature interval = 6.76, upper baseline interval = 6.59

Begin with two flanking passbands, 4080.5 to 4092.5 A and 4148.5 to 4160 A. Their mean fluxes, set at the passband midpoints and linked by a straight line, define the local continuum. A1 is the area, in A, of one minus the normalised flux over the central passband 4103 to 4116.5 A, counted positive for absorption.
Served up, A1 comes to 1.1 A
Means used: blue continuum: 7.45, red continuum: 6.48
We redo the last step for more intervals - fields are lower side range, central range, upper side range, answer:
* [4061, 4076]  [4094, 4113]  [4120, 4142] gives 0.7 A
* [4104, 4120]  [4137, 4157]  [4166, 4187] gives -1.9 A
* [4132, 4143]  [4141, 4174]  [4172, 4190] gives 0.8 A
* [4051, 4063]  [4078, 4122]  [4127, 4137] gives -1.8 A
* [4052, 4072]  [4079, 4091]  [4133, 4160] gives -1.8 A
